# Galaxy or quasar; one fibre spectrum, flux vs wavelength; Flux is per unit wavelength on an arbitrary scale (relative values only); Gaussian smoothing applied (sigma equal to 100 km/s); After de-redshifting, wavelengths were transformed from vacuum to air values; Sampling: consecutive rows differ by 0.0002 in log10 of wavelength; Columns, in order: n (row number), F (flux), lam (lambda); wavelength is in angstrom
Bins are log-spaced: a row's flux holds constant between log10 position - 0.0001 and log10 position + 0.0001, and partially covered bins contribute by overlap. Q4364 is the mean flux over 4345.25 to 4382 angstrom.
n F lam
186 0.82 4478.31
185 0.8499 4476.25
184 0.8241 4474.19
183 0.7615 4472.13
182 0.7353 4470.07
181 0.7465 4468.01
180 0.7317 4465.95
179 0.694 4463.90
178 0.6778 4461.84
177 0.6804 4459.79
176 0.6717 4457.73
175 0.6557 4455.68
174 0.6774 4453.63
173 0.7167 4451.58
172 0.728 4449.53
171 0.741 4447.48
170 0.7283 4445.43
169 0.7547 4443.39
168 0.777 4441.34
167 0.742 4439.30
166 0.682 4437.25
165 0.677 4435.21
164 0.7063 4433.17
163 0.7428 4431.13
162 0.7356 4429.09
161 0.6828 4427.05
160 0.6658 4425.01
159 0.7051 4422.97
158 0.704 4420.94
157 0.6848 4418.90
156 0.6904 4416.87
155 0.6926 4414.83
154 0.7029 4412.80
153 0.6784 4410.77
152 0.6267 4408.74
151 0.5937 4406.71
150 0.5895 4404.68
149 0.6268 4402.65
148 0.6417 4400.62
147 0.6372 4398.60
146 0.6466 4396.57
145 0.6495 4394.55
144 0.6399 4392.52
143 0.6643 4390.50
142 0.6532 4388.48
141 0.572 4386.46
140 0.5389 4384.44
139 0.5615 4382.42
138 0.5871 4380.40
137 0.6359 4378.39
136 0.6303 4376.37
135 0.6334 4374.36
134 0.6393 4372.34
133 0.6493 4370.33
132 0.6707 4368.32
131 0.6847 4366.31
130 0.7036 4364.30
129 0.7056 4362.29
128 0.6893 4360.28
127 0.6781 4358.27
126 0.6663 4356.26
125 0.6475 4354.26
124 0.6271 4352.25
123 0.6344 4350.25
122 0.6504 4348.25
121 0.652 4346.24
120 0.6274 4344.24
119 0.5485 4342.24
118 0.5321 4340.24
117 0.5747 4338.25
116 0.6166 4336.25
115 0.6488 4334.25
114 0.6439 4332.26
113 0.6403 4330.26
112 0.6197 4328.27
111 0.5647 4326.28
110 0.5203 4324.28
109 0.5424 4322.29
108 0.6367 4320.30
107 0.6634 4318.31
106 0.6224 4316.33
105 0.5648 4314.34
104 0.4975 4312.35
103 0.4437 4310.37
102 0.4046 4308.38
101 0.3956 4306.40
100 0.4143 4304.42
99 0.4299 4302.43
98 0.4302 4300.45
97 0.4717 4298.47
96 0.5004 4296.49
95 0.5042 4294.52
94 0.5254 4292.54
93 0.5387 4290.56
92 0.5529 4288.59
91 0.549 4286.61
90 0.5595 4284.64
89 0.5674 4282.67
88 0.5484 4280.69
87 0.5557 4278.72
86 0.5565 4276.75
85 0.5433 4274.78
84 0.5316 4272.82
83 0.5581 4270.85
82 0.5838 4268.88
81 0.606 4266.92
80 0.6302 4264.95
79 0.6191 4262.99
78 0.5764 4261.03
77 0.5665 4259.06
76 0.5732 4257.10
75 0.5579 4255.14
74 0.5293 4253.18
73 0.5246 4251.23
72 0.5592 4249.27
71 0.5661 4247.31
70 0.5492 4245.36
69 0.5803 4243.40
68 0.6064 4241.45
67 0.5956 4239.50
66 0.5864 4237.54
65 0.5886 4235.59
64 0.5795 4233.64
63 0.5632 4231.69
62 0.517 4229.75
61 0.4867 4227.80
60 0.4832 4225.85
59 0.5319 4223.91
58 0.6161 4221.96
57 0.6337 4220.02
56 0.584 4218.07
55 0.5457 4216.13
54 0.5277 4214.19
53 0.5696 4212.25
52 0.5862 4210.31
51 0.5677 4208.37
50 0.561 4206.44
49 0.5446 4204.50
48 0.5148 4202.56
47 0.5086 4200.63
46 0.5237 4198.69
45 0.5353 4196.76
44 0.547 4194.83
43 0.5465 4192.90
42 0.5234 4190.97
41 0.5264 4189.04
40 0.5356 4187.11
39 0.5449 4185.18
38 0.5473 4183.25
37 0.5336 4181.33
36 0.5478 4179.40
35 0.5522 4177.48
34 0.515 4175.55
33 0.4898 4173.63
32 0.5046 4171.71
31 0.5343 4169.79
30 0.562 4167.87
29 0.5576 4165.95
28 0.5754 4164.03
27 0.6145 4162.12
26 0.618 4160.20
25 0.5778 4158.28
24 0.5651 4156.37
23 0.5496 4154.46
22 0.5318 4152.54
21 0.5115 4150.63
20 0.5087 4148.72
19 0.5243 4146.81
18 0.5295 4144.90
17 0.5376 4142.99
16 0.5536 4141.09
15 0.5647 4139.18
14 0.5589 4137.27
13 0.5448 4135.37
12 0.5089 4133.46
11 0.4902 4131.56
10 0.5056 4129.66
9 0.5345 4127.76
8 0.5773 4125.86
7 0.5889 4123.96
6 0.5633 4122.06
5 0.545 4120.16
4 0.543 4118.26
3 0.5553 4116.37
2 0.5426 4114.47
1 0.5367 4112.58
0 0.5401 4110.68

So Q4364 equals 0.653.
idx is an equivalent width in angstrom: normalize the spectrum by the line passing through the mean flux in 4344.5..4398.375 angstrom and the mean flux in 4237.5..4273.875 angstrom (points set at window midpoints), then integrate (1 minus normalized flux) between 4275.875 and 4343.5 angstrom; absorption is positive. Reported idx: 7.2 angstrom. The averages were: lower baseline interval 0.573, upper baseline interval 0.642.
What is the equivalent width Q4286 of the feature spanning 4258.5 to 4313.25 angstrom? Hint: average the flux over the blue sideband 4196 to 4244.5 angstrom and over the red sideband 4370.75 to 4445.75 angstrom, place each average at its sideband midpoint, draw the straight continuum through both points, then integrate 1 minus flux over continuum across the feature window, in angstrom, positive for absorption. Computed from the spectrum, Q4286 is 6.5 angstrom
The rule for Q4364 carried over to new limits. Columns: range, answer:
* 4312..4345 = 0.594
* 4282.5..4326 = 0.515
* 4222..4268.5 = 0.566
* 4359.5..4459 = 0.67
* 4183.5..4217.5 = 0.542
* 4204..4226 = 0.566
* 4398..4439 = 0.675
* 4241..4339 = 0.551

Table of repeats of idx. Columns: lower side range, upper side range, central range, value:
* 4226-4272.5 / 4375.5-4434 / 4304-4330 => 3.0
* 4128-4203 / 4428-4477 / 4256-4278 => 1.0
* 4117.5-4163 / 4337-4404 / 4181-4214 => 1.6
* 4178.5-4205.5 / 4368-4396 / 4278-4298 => 1.4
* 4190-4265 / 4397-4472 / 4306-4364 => 2.8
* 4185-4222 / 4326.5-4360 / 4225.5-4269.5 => 0.5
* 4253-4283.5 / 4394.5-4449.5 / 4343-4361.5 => -0.5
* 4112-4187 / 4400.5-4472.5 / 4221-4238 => 1.1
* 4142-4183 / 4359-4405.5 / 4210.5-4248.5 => 0.6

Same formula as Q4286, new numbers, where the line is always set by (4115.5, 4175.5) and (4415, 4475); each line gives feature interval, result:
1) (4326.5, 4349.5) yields 1.45 angstrom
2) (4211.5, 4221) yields 0.21 angstrom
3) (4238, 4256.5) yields 1.18 angstrom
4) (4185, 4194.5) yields 0.58 angstrom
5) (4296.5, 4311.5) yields 4.77 angstrom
